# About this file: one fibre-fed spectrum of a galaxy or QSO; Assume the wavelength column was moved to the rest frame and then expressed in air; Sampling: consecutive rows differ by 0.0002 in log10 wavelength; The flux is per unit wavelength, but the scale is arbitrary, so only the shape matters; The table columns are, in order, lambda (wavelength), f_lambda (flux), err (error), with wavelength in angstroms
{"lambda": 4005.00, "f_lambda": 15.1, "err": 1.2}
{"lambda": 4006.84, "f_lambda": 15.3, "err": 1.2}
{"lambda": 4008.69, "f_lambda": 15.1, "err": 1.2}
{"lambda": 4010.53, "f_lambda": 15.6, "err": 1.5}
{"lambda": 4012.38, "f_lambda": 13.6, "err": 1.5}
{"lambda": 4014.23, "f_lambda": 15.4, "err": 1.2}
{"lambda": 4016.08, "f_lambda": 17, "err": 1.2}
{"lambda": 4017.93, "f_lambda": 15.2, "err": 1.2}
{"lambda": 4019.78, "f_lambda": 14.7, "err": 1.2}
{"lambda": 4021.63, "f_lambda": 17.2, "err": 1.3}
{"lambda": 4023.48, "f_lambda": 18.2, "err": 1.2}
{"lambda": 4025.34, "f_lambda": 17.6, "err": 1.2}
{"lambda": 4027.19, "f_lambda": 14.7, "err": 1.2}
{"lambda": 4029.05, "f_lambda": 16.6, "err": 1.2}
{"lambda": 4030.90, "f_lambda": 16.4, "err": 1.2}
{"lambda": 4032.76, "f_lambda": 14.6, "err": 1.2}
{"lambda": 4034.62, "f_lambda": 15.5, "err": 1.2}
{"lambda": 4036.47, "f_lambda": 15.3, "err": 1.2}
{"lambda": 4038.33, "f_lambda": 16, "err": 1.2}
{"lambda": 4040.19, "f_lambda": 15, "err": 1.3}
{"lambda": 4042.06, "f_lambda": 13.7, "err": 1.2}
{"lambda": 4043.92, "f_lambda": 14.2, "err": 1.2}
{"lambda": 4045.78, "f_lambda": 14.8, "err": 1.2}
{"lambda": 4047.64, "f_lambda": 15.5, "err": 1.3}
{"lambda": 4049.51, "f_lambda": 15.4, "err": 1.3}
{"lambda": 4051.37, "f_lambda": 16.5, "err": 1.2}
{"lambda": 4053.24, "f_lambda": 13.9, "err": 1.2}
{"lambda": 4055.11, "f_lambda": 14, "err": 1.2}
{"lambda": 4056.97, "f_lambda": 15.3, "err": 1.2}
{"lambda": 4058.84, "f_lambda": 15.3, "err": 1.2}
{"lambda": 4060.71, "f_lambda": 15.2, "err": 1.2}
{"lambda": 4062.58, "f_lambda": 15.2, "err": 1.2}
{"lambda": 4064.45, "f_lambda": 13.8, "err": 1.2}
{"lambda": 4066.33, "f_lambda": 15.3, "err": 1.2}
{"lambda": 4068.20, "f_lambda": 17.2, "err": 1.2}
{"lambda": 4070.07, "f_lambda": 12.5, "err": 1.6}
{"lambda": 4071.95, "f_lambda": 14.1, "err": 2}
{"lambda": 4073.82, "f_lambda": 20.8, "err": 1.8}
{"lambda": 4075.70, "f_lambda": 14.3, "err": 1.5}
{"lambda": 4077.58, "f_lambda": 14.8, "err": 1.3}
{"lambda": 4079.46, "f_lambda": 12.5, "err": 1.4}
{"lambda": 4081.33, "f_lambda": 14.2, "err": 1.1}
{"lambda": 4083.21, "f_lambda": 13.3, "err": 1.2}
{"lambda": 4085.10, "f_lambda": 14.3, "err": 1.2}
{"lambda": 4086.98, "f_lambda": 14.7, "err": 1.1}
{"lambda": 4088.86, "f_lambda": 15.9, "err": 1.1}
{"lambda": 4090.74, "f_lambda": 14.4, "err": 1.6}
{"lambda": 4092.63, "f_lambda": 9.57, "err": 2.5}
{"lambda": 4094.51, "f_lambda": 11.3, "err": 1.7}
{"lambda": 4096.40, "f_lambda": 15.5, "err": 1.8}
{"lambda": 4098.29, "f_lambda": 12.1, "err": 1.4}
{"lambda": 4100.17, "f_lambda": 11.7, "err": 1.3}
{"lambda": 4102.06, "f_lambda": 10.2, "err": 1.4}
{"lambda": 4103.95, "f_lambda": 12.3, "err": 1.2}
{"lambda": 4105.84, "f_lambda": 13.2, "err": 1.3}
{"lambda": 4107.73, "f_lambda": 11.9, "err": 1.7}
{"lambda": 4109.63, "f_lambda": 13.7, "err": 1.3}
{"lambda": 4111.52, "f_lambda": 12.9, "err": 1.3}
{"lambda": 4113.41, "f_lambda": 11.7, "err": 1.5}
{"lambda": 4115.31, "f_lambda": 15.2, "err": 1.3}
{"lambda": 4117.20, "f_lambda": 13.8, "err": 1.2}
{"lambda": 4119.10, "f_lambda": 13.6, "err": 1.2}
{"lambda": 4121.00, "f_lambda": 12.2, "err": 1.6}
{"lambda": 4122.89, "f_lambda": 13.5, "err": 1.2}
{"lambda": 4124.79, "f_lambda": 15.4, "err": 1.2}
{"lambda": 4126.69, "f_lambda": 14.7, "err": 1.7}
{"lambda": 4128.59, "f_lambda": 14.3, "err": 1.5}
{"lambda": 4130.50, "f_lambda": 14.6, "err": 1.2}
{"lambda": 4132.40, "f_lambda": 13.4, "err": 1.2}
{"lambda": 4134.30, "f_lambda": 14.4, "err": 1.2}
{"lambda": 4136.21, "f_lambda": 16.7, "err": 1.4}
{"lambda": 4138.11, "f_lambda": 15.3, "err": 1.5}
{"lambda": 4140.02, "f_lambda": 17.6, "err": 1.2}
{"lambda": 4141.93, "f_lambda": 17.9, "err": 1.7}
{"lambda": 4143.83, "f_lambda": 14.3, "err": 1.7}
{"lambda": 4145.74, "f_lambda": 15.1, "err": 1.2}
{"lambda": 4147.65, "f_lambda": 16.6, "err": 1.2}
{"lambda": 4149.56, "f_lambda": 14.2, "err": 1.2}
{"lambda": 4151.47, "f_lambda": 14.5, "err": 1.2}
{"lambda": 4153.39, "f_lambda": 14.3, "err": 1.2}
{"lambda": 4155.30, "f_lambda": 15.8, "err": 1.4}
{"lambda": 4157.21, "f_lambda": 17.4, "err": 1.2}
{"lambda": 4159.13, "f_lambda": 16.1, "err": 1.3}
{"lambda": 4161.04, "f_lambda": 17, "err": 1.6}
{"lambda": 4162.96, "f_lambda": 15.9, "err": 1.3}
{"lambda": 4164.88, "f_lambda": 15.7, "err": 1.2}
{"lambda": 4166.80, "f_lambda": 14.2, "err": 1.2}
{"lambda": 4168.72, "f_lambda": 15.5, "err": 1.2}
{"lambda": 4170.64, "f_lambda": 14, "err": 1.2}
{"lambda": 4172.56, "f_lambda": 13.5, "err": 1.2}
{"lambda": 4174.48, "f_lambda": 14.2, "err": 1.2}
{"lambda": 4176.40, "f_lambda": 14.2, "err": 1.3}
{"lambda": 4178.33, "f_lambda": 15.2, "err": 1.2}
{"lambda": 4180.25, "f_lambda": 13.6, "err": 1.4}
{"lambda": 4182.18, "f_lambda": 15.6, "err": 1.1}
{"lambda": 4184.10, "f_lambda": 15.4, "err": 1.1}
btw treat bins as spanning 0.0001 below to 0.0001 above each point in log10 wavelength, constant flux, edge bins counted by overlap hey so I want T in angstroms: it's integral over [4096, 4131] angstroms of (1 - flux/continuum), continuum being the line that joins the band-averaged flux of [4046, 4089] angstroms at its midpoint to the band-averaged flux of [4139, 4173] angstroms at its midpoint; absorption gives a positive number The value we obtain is 4.6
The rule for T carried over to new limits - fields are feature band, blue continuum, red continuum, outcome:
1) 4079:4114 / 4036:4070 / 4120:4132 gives 3.7 angstroms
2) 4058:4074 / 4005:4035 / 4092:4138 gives -0.7 angstroms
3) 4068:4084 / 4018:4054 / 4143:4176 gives 0.7 angstroms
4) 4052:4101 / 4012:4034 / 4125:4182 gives 4.3 angstroms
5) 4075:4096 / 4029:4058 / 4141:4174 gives 2.2 angstroms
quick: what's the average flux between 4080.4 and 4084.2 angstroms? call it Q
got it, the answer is 13.7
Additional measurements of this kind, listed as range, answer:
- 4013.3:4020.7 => 15.6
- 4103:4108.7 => 12.5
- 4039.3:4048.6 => 14.6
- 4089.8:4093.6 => 12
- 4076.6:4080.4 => 13.7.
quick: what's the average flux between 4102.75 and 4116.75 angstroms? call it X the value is 13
